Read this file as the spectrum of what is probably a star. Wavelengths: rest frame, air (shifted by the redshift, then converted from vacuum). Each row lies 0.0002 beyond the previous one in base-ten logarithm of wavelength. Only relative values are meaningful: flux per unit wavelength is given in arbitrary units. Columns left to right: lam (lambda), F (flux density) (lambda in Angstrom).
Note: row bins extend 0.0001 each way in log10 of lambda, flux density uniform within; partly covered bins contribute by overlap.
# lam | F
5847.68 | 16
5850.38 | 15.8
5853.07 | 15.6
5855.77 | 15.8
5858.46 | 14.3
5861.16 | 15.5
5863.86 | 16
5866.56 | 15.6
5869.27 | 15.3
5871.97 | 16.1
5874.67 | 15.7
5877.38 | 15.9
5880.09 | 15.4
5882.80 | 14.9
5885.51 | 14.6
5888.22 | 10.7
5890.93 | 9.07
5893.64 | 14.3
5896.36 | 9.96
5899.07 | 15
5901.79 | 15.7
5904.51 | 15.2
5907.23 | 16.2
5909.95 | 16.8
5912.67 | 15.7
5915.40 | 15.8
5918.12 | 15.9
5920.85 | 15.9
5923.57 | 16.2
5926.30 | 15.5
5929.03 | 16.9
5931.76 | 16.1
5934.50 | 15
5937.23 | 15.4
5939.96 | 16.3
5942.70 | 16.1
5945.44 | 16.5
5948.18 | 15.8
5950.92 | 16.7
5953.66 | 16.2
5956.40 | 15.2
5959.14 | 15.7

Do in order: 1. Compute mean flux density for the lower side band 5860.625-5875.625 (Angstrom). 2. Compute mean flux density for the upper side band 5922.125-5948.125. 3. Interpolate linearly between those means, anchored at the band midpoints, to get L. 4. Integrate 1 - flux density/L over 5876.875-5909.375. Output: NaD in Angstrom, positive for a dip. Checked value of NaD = 3.9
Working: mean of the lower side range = 15.7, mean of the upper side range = 16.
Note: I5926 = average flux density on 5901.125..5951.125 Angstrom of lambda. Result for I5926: 16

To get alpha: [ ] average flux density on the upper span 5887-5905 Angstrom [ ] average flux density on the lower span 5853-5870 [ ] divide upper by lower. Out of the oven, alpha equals 0.83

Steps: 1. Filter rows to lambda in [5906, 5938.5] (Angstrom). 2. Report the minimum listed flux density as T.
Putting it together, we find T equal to 15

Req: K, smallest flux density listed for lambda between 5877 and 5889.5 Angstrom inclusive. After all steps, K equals 10.7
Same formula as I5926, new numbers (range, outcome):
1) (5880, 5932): 14.8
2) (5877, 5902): 13.4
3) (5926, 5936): 15.9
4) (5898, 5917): 15.8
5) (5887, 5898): 11.1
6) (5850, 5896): 14.6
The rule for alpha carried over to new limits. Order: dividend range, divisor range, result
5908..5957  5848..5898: 1.10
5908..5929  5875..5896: 1.19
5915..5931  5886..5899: 1.38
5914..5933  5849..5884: 1.03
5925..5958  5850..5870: 1.03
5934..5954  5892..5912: 1.09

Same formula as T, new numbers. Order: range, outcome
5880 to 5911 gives 9.07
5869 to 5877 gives 15.3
